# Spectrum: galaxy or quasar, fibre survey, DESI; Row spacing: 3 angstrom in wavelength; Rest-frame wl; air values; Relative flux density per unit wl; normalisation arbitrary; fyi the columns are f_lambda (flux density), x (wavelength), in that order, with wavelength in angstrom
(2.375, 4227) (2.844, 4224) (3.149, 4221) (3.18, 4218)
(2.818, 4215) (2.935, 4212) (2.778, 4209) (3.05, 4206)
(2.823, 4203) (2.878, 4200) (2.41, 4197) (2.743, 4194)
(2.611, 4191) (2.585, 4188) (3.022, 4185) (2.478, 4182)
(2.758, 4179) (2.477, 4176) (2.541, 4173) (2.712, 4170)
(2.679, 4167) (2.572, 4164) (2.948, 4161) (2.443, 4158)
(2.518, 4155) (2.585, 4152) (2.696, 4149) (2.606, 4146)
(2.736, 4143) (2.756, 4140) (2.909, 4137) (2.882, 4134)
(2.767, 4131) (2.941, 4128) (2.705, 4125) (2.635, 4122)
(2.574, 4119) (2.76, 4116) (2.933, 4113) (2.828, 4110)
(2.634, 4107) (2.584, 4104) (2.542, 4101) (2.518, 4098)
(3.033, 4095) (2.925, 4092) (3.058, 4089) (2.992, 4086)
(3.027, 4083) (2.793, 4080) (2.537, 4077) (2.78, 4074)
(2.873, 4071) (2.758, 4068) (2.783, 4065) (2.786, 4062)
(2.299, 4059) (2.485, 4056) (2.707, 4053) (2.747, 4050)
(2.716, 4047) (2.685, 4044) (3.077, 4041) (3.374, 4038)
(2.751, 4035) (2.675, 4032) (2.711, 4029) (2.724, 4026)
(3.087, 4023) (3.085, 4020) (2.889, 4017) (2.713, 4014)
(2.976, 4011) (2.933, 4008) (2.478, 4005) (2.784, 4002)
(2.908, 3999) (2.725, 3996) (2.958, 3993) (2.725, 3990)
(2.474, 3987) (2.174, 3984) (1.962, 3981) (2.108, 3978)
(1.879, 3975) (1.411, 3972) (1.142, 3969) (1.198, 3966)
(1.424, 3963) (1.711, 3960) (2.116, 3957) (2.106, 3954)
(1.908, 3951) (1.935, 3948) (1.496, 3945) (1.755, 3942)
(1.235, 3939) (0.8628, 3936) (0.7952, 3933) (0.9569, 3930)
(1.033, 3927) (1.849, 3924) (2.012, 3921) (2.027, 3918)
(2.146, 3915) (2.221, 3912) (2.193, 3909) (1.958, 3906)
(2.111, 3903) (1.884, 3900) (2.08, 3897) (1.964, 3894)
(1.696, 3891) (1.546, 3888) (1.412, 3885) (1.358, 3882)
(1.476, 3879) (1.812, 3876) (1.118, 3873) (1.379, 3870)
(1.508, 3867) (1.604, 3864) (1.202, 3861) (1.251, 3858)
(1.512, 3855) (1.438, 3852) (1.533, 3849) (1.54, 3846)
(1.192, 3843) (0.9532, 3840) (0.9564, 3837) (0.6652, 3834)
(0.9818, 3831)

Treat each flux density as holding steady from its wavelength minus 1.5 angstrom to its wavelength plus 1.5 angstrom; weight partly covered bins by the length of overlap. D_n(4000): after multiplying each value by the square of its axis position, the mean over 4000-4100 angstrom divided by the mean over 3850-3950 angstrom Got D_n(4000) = 1.9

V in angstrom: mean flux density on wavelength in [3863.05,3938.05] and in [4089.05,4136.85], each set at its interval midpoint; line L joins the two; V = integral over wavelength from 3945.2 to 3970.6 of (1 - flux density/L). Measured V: 3.33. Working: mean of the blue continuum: 1.64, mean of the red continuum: 2.76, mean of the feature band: 1.68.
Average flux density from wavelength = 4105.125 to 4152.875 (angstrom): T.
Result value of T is 2.75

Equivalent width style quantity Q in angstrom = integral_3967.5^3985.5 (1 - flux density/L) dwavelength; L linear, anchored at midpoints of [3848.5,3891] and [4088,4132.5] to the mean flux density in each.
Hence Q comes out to 2.3 angstrom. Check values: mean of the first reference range 1.45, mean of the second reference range 2.76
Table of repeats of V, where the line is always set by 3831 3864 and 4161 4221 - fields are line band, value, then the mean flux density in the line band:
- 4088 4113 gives -4.44 angstrom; 2.77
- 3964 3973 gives 2.63 angstrom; 1.25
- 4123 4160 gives -2.65 angstrom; 2.71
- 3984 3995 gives -4.63 angstrom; 2.64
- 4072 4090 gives -4.70 angstrom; 2.86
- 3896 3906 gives -3.71 angstrom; 2.01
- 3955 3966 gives 0.24 angstrom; 1.69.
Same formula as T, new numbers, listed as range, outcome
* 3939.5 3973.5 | 1.64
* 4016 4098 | 2.82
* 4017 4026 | 2.99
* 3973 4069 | 2.68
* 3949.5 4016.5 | 2.23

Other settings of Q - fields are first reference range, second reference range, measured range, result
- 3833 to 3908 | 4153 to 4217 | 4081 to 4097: -4.4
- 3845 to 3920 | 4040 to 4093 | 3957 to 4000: 4.1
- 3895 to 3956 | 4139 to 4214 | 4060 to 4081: -4.2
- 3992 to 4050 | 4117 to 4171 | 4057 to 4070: 0.7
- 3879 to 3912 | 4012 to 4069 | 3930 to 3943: 6.1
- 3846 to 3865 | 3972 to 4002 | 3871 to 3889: 1.8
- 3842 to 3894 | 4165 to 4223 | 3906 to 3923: -4.6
